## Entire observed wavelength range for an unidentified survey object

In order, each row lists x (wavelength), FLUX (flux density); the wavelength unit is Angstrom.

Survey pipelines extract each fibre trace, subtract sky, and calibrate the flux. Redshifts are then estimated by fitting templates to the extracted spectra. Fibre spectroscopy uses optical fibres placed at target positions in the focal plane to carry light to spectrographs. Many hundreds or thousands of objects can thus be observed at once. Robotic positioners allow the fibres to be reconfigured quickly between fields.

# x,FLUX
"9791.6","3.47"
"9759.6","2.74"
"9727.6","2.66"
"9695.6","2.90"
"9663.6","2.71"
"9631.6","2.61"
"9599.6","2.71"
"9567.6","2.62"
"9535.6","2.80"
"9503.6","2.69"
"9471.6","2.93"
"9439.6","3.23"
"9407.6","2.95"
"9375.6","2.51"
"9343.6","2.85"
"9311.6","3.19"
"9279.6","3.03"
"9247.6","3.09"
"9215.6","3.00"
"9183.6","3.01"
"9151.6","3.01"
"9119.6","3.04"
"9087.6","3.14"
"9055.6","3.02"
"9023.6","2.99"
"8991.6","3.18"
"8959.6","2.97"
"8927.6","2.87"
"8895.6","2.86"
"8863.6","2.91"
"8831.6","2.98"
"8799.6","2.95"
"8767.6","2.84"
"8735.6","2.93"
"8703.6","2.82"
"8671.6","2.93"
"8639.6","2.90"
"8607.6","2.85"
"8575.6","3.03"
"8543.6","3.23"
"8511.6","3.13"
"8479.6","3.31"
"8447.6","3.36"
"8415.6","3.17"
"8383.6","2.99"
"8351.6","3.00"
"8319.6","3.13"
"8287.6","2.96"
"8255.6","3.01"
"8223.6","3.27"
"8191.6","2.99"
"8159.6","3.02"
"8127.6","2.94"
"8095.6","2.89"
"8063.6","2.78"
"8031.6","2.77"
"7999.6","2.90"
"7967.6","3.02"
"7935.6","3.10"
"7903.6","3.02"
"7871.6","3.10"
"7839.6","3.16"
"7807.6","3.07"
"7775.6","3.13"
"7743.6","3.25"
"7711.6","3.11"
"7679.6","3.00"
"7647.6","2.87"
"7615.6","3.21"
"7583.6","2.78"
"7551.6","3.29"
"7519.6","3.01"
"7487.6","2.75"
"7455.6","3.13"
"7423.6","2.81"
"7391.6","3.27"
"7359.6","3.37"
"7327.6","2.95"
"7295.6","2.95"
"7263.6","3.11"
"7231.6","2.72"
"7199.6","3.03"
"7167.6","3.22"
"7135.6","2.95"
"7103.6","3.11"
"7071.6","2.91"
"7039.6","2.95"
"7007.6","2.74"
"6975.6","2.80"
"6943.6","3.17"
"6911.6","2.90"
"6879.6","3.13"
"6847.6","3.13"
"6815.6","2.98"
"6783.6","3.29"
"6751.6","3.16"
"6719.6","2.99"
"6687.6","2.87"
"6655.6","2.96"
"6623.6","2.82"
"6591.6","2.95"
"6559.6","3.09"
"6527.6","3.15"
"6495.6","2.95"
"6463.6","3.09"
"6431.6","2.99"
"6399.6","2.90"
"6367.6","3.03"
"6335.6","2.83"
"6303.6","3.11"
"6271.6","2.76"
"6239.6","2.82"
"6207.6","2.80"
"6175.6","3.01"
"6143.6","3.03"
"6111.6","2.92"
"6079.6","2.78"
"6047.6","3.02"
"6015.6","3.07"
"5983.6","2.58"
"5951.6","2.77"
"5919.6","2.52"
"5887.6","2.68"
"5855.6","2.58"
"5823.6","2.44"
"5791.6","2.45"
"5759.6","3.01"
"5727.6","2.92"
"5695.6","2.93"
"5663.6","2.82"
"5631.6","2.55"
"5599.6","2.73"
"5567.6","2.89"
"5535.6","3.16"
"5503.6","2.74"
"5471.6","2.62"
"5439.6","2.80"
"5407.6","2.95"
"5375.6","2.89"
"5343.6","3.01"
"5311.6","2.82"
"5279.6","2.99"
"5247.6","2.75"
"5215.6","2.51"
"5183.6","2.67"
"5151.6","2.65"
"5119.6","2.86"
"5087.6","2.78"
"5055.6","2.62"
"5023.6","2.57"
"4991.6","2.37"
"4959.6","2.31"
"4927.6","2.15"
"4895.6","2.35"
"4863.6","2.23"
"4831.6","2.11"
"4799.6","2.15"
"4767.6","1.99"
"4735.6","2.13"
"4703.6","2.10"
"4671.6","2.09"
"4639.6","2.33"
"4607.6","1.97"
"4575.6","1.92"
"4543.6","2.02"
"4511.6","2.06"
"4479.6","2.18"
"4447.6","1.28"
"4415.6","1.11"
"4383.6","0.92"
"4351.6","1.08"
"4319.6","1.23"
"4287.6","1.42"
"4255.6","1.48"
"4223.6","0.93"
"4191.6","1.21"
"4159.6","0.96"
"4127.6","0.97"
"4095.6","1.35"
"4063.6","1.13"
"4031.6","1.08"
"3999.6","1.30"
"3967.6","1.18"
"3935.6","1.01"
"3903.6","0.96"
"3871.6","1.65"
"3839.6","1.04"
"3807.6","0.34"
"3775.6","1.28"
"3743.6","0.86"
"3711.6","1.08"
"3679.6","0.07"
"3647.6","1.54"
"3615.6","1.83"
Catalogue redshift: 0.122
